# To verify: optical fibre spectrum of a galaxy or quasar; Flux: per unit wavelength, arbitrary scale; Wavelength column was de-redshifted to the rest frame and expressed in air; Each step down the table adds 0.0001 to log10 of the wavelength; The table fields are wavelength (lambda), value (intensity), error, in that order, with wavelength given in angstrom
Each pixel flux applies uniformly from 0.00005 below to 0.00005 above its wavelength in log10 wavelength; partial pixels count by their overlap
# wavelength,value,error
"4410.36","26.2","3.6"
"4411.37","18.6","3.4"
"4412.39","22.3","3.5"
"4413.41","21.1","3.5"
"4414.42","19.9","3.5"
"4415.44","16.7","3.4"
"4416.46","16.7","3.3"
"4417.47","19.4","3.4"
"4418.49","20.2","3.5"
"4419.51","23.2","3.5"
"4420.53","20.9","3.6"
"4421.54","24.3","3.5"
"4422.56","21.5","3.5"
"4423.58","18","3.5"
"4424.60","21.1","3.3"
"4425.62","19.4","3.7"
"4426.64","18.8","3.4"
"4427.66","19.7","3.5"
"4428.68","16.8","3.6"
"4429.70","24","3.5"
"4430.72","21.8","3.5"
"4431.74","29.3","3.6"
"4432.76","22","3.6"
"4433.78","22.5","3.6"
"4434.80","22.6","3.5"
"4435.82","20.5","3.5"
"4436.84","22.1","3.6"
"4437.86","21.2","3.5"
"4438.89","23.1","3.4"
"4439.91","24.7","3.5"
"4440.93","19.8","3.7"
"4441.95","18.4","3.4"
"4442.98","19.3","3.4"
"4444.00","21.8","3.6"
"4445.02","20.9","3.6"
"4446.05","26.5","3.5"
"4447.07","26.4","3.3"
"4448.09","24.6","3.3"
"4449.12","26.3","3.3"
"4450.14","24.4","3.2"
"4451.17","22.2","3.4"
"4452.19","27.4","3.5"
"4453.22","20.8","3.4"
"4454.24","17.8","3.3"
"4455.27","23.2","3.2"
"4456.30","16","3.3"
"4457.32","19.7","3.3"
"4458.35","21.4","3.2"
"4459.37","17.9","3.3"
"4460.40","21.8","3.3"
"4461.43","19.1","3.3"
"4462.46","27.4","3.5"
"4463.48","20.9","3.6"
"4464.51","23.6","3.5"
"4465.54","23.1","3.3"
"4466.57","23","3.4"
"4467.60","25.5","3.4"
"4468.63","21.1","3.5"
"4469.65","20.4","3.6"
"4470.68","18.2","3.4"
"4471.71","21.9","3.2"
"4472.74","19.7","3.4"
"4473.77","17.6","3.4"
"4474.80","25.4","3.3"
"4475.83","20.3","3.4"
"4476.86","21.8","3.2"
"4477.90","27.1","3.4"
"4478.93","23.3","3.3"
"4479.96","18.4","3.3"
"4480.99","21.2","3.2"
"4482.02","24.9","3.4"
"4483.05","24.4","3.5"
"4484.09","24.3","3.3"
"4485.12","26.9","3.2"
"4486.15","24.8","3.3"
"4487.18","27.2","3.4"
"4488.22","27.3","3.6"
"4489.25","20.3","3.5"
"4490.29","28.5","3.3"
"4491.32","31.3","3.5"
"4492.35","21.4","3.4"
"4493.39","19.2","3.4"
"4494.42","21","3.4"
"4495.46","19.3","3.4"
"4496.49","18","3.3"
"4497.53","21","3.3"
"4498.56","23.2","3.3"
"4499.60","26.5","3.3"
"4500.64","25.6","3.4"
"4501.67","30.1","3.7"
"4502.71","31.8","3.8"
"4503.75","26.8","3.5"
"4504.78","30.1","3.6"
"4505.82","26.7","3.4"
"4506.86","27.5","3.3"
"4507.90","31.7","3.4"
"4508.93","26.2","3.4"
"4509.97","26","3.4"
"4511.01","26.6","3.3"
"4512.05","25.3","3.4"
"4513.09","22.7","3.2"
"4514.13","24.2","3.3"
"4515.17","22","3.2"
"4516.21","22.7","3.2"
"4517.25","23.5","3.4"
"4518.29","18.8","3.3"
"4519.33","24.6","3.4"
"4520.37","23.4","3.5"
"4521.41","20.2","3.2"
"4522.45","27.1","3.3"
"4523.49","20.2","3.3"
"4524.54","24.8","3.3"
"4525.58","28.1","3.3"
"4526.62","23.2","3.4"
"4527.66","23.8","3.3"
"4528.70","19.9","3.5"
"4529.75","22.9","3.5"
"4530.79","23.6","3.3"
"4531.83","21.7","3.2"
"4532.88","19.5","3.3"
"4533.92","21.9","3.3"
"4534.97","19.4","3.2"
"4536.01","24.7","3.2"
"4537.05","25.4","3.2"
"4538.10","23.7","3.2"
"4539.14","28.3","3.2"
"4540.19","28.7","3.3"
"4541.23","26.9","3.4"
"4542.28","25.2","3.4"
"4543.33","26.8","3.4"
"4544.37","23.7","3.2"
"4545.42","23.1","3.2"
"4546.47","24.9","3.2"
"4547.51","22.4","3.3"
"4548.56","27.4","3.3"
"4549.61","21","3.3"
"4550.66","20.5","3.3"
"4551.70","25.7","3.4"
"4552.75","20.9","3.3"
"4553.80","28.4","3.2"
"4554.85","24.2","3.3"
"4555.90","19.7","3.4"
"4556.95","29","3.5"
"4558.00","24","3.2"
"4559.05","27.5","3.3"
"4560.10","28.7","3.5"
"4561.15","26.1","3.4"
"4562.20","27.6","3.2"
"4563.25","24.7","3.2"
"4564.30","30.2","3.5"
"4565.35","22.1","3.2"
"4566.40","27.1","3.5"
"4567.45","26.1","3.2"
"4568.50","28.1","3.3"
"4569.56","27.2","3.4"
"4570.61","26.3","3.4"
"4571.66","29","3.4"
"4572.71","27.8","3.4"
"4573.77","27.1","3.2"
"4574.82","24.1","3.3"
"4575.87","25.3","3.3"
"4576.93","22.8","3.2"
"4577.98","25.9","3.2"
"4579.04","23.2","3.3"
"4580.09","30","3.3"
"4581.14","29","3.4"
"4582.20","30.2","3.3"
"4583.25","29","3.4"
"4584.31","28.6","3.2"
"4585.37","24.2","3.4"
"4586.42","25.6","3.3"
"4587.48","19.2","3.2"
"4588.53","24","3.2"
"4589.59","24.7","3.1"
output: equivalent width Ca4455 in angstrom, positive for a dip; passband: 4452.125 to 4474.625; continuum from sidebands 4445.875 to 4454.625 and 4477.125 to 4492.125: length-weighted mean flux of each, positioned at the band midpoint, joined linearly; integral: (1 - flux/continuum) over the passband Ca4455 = 2.9 angstrom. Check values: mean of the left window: 24.1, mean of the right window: 24.9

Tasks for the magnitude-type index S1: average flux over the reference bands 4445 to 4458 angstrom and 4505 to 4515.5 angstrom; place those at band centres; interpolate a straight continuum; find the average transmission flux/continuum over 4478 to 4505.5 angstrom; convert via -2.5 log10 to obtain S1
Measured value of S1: 0.02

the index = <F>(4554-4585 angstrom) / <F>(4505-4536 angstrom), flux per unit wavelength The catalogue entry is 1.12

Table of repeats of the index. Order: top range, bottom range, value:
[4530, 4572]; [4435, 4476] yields 1.14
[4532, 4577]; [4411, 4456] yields 1.16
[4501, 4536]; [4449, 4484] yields 1.11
